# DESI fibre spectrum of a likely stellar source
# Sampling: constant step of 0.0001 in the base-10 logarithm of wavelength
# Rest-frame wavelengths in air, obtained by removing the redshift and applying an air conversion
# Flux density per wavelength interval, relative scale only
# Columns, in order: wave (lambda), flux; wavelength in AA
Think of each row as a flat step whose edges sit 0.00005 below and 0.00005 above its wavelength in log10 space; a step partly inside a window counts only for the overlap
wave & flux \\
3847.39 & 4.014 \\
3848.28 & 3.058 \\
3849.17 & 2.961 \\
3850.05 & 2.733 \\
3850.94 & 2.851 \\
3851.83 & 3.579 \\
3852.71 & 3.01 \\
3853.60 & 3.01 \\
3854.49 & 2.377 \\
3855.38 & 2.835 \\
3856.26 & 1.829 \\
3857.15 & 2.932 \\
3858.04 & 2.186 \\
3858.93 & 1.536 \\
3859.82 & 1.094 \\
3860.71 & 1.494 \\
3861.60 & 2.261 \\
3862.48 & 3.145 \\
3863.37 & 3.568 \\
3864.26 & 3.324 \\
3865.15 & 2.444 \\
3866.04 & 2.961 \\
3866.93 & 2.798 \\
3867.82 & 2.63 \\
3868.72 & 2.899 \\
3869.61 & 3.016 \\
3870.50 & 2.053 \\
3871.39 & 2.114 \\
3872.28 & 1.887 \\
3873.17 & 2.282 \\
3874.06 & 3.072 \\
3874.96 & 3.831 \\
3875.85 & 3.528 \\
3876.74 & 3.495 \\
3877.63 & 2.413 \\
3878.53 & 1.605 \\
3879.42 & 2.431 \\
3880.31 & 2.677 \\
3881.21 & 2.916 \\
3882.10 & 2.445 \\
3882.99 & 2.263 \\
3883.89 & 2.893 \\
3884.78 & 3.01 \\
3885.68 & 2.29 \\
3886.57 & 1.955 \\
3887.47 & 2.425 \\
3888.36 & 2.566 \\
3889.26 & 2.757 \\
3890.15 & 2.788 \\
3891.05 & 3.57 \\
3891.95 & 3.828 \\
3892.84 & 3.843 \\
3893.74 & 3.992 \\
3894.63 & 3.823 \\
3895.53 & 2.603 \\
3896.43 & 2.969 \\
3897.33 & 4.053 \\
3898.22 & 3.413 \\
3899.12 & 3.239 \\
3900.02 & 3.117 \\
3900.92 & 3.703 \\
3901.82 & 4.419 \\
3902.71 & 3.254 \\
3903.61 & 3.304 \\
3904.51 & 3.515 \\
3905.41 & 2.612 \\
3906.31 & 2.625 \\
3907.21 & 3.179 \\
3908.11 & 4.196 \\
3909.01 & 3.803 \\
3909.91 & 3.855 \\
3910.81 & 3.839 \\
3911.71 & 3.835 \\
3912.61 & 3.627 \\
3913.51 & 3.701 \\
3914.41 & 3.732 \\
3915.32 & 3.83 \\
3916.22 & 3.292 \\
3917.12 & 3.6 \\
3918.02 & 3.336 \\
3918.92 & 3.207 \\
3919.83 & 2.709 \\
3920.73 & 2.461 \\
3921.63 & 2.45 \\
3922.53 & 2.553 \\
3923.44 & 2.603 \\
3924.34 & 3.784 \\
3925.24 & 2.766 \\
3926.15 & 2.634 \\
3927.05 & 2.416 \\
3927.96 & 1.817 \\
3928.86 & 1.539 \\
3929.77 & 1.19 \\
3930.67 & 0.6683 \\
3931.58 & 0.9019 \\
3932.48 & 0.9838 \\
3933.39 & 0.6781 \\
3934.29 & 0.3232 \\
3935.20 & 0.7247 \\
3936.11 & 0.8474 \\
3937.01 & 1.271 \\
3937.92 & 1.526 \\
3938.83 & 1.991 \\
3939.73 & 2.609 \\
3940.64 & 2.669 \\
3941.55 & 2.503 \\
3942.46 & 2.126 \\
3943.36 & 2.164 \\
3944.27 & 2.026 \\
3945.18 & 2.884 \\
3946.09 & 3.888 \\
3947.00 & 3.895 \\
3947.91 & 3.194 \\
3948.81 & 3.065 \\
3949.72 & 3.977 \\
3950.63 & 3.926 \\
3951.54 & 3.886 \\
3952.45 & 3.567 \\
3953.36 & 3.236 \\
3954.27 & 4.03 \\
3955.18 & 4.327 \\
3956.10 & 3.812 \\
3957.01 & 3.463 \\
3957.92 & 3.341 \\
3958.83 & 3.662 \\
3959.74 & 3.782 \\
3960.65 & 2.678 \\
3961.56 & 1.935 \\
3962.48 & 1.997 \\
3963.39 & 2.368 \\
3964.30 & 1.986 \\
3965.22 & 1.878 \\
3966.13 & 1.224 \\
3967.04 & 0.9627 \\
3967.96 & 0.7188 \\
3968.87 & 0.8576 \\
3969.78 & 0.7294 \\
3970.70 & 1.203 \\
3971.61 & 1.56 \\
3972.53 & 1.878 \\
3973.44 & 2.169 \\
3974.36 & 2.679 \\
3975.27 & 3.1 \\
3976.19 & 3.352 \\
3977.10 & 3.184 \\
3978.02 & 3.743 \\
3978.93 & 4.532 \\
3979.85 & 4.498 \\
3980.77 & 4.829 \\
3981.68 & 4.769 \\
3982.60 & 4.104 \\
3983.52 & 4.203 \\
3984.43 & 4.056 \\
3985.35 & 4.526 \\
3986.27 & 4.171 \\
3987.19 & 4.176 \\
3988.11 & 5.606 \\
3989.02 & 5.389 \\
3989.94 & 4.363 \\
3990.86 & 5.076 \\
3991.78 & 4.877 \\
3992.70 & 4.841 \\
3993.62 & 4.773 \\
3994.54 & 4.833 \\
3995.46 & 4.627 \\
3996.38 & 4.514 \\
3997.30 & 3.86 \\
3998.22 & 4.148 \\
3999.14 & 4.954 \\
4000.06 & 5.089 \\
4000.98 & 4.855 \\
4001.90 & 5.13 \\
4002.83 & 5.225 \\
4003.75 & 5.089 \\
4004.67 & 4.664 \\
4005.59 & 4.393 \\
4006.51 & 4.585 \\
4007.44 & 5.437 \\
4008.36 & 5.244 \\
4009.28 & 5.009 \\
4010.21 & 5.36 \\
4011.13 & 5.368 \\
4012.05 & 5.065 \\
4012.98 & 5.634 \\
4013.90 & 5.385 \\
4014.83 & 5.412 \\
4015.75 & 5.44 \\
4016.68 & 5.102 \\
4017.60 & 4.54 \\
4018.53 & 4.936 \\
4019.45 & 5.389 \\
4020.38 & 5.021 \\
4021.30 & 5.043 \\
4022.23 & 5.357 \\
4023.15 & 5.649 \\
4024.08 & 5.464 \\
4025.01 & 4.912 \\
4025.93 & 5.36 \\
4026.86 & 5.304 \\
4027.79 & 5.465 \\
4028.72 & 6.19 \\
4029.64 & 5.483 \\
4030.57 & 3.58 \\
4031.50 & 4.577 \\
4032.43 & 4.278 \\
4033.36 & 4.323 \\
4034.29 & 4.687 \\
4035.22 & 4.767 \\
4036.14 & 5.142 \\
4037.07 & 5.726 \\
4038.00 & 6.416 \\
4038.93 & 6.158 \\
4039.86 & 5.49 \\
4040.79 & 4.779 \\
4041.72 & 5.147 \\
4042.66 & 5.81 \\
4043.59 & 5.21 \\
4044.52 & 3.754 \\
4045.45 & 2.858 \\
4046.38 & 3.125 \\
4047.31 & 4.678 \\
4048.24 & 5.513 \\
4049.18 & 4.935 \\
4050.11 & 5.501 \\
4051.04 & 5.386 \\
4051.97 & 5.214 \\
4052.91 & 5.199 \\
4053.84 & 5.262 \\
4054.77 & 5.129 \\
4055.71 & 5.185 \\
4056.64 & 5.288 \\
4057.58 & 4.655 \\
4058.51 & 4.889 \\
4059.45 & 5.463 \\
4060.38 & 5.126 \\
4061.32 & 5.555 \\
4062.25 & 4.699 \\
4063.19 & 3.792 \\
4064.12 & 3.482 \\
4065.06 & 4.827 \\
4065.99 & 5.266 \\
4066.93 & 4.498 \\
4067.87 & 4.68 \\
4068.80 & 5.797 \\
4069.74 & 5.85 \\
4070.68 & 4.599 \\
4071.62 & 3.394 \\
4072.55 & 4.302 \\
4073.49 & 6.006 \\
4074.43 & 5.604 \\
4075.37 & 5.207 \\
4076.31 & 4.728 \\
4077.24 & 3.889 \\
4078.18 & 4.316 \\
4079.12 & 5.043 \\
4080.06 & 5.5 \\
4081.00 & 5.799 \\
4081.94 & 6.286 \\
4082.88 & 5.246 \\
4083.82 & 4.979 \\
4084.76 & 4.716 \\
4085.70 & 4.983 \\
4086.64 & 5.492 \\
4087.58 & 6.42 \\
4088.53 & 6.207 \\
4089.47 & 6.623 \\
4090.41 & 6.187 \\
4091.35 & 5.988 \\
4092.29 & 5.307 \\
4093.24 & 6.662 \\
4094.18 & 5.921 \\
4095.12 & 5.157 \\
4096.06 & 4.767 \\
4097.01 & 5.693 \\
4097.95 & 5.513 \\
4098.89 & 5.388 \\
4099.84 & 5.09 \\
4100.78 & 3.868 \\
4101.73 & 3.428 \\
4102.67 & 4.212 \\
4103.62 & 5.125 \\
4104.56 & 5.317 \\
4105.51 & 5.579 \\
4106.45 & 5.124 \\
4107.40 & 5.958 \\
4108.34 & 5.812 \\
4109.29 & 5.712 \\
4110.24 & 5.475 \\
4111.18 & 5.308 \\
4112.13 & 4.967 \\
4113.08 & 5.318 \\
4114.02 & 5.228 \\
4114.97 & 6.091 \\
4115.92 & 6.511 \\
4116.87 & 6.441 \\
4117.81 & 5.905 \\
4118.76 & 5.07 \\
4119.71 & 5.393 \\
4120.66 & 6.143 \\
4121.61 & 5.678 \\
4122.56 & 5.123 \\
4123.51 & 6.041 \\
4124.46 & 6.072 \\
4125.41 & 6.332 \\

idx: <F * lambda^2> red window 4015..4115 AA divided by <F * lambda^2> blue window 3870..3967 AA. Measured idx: 2.0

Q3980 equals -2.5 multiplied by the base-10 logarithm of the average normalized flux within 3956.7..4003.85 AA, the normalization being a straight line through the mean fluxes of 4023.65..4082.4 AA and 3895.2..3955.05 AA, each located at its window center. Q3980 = 0.08 mag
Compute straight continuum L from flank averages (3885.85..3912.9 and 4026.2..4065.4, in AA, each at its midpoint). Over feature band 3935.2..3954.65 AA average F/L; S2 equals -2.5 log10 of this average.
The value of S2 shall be 0.361 mag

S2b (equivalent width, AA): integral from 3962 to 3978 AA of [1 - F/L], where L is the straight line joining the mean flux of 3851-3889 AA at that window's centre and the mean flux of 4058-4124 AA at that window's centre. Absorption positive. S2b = 7.95 AA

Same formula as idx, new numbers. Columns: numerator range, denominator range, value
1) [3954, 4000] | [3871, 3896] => 1.28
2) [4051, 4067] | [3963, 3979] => 2.50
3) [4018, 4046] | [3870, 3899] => 1.90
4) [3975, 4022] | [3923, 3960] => 1.91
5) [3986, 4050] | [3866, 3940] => 1.92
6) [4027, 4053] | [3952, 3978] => 2.06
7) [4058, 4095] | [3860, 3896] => 2.07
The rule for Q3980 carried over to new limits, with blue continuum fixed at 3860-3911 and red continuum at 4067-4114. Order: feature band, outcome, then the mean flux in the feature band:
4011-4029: -0.18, 5.29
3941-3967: 0.24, 2.99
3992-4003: -0.12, 4.73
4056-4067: 0.03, 4.81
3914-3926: 0.09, 3.09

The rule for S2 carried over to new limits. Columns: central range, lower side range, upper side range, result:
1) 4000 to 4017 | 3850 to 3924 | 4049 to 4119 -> -0.173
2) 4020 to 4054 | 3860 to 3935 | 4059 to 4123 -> -0.103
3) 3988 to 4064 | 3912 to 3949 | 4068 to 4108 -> -0.216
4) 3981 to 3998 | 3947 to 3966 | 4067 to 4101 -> -0.225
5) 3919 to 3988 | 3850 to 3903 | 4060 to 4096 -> 0.374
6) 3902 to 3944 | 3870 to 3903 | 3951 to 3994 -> 0.208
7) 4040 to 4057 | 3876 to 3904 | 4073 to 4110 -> -0.008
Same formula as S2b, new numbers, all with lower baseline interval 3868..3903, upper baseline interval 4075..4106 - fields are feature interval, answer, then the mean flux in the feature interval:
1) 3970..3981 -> 2.81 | 2.97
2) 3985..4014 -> -4.23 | 4.88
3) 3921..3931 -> 3.42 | 2.24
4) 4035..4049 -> -0.71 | 4.97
